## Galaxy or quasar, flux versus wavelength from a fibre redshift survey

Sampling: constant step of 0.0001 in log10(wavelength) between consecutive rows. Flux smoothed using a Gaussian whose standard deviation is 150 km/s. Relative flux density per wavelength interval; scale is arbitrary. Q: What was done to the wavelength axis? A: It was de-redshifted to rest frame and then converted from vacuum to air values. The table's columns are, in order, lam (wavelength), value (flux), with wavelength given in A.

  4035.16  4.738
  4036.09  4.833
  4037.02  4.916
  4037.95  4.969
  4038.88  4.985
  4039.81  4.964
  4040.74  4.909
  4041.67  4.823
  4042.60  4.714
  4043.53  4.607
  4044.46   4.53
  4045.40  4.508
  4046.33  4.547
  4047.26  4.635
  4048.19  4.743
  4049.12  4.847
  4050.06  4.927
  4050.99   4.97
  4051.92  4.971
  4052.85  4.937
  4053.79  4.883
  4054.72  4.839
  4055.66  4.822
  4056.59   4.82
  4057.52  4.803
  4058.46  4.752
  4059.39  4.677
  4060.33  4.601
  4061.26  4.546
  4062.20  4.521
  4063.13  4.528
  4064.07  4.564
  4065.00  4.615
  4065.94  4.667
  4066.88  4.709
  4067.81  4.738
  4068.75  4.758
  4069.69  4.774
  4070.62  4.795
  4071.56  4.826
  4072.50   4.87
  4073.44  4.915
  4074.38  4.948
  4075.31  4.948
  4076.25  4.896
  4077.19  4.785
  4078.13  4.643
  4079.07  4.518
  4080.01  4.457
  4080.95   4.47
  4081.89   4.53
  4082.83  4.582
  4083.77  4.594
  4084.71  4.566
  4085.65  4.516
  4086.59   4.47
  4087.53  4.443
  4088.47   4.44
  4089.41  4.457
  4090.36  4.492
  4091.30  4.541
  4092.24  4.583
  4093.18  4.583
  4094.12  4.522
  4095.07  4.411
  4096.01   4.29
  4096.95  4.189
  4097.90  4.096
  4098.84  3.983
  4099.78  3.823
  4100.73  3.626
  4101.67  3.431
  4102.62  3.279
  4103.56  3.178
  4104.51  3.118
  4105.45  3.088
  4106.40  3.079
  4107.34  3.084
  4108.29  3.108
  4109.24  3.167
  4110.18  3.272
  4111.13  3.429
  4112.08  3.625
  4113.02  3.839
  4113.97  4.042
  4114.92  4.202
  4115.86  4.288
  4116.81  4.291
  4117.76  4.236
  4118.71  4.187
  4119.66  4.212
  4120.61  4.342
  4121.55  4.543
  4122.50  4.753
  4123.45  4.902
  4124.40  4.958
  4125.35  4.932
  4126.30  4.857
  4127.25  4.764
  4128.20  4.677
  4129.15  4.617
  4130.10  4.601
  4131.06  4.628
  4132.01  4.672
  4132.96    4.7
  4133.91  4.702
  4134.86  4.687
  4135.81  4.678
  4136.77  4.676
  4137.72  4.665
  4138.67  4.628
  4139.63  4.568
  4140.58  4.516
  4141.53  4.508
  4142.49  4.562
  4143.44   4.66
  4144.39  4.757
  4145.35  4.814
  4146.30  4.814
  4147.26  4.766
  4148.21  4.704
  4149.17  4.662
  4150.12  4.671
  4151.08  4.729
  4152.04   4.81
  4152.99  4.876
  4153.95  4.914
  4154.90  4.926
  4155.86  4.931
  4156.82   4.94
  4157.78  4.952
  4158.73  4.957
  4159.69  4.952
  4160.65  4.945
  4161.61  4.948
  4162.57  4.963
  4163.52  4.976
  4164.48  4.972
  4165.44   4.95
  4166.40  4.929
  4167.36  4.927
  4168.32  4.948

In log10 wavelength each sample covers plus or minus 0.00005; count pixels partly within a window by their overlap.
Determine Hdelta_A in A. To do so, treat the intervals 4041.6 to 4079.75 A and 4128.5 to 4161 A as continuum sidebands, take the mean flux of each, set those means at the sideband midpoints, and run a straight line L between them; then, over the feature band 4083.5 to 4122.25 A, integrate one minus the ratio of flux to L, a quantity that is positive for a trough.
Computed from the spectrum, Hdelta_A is 6.1 A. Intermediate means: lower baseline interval 4.74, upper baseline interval 4.74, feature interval 3.99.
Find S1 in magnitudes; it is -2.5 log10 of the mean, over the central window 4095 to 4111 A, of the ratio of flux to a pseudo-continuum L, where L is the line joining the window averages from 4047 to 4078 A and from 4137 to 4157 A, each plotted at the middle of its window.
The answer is 0.33 mag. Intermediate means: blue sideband 4.78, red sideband 4.73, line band 3.52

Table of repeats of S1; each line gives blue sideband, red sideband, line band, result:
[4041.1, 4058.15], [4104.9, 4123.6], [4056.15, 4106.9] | -0.02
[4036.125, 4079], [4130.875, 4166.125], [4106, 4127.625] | 0.17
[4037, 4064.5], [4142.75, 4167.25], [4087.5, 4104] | 0.17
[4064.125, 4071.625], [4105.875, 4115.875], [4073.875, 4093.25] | -0.08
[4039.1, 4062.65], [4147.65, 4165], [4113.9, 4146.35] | 0.06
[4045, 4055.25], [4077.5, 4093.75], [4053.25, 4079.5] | -0.02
